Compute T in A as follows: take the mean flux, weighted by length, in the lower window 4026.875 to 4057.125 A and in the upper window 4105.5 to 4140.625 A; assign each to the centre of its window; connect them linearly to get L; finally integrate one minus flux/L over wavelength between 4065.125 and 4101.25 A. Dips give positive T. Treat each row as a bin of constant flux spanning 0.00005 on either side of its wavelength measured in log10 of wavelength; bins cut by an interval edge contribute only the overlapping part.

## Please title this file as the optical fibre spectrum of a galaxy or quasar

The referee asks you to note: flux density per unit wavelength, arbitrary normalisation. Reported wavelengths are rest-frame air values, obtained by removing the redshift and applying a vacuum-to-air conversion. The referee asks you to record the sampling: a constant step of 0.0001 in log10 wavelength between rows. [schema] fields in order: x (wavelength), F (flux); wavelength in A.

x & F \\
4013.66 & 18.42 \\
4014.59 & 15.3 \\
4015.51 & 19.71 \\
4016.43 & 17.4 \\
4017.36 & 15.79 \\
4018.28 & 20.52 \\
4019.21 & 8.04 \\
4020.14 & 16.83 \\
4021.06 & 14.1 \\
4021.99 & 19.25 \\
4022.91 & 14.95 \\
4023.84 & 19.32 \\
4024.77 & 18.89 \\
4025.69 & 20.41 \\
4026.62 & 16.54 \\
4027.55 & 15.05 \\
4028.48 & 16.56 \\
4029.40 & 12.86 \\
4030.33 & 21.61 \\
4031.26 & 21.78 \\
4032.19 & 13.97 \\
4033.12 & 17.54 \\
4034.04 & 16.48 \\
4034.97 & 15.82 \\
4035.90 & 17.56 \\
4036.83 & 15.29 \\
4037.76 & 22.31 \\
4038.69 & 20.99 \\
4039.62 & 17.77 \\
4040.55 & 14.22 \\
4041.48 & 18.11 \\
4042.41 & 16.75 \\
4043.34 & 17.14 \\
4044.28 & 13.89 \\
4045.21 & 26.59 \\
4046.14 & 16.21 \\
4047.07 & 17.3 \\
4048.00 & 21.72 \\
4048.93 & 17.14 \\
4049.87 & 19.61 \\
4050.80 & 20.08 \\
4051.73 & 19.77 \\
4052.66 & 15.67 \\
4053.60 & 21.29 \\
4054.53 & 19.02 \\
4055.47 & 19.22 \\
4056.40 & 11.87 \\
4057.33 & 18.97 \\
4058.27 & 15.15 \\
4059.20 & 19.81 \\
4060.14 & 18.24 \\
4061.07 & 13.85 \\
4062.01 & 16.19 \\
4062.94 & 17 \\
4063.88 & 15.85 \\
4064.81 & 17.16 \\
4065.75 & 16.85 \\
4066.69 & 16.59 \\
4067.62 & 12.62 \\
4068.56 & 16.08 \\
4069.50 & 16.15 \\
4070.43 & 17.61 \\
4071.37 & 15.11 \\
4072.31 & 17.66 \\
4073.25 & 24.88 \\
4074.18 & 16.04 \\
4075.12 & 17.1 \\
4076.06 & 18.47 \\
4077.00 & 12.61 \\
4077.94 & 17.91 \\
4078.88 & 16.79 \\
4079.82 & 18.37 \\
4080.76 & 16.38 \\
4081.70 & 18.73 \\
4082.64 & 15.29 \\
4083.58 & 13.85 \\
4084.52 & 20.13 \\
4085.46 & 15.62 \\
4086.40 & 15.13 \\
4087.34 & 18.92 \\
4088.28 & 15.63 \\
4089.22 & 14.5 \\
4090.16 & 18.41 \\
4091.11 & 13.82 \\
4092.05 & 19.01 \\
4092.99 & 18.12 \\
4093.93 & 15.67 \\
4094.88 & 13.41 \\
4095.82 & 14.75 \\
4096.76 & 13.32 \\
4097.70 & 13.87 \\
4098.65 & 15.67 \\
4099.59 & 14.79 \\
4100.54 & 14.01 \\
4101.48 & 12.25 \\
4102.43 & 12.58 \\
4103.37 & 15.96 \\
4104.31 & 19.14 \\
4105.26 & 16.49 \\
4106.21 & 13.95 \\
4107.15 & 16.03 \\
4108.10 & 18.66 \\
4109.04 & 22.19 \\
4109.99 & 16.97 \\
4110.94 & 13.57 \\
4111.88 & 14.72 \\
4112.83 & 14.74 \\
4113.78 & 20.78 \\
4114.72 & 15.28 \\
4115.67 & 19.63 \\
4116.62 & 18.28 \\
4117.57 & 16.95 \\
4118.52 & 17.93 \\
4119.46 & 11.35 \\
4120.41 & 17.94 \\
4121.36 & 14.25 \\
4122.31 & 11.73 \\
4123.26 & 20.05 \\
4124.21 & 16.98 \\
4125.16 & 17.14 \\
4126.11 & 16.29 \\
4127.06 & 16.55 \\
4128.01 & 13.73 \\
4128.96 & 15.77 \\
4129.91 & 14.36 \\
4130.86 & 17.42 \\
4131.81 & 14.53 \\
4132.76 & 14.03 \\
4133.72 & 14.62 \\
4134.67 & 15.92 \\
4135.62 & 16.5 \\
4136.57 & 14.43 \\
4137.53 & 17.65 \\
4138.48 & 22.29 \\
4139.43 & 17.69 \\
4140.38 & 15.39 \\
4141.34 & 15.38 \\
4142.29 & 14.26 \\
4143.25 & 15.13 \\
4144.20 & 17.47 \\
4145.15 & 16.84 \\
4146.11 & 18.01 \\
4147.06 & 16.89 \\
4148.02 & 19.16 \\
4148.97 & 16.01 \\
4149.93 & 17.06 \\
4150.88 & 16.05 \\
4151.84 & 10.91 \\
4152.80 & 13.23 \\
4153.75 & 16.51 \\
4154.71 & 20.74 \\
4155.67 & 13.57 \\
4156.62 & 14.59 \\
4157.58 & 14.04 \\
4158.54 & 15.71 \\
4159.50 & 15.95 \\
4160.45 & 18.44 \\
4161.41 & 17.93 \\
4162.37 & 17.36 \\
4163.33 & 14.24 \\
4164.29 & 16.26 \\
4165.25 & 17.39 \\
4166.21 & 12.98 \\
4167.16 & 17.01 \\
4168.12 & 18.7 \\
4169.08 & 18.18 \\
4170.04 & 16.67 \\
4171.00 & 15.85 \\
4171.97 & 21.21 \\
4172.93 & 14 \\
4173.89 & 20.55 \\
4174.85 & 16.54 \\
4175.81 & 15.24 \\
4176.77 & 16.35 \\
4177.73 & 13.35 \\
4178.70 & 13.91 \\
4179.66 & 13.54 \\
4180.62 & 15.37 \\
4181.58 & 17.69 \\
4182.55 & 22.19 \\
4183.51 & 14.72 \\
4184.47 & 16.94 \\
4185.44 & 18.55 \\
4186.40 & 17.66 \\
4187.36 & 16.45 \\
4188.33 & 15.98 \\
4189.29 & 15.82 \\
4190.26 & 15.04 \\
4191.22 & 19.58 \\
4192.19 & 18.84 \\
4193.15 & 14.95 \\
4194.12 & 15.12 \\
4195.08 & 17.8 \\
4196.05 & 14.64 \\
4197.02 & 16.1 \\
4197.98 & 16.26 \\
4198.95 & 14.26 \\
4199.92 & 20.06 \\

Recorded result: 1.8 A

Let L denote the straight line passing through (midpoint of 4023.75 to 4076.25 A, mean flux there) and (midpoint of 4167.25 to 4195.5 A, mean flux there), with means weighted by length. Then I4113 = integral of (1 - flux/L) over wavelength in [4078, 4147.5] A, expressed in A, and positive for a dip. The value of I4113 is 4.1 A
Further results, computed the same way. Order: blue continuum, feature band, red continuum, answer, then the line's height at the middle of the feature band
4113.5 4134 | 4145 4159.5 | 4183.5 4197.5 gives 0.4 A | 16.3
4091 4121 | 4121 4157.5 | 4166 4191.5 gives 0.7 A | 16.3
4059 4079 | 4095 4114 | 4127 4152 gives 1.0 A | 16.5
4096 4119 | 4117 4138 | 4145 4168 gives 0.5 A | 16.1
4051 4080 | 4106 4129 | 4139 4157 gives -0.1 A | 16.4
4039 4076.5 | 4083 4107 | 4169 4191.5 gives 2.4 A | 17.3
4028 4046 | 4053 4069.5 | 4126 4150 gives 0.6 A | 17.4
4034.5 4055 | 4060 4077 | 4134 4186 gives 1.2 A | 18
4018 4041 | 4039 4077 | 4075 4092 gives -1.4 A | 16.8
